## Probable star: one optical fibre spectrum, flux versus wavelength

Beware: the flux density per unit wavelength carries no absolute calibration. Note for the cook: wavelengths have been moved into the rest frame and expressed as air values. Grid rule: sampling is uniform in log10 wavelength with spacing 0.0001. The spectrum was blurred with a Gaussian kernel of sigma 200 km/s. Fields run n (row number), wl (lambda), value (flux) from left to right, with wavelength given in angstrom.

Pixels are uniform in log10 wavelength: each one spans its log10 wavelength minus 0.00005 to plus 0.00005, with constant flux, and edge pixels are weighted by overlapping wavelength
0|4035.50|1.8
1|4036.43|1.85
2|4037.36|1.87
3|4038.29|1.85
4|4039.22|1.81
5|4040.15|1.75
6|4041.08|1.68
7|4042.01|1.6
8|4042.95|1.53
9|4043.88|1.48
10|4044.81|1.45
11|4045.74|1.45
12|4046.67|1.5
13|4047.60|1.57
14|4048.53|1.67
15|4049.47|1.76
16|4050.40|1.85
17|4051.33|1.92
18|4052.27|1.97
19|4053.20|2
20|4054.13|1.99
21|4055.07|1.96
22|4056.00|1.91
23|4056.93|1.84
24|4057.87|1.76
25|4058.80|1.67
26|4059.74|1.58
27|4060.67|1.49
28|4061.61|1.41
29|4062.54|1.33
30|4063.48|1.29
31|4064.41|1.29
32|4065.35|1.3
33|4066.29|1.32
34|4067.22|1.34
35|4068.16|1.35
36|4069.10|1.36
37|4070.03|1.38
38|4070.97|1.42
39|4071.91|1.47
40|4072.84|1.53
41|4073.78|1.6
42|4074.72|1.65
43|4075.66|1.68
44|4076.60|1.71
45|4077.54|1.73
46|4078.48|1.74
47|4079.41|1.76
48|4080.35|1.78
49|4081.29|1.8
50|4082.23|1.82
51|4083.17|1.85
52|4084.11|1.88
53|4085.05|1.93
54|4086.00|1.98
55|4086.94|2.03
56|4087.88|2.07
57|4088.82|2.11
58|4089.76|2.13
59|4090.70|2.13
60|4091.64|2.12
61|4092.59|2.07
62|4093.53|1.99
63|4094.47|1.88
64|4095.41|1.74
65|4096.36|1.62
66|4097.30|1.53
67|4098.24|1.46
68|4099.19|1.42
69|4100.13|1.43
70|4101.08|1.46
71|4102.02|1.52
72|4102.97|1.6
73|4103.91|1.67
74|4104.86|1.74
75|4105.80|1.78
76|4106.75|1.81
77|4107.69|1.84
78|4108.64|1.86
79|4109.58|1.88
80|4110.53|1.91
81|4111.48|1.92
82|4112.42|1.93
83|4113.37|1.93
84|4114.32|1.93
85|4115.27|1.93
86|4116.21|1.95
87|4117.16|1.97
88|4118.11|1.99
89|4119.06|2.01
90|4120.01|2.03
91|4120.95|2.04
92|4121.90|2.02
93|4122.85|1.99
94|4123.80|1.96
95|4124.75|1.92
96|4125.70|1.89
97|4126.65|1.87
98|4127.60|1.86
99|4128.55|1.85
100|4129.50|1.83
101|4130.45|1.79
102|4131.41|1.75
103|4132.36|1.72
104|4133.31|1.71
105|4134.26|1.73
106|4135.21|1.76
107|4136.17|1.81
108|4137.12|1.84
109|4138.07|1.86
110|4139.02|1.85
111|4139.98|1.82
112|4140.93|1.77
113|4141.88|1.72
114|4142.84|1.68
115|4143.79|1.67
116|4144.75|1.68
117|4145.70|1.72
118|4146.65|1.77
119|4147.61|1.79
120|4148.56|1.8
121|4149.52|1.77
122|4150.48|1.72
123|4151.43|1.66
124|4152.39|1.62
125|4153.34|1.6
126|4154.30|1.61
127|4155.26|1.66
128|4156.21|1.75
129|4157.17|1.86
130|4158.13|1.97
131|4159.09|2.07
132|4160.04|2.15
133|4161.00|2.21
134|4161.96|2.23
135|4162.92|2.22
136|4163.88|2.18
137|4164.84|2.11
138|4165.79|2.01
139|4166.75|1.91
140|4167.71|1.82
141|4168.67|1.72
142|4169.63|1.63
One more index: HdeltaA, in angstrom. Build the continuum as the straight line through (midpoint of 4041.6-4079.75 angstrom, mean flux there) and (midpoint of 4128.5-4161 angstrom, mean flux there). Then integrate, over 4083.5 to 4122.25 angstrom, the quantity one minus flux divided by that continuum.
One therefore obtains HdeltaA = -3.9 angstrom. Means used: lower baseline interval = 1.6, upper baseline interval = 1.78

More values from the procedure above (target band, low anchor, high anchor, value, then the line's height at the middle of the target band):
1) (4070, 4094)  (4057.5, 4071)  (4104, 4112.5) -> -3.57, 1.59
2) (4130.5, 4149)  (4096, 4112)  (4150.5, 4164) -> 0.66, 1.83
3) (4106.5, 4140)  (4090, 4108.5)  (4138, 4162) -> -2.26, 1.76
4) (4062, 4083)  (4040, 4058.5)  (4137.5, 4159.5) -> 2.46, 1.74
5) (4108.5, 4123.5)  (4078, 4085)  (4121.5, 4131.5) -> -0.70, 1.87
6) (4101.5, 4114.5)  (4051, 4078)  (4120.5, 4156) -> -0.74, 1.71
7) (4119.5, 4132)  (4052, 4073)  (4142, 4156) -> -1.85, 1.66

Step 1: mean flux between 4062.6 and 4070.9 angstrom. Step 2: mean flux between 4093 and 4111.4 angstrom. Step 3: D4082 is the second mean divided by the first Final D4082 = 1.3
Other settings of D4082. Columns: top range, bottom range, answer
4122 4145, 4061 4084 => 1.17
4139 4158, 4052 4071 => 1.10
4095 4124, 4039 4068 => 1.11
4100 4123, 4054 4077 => 1.20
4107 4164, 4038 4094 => 1.09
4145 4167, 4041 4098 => 1.11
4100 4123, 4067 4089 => 1.08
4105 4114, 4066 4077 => 1.26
